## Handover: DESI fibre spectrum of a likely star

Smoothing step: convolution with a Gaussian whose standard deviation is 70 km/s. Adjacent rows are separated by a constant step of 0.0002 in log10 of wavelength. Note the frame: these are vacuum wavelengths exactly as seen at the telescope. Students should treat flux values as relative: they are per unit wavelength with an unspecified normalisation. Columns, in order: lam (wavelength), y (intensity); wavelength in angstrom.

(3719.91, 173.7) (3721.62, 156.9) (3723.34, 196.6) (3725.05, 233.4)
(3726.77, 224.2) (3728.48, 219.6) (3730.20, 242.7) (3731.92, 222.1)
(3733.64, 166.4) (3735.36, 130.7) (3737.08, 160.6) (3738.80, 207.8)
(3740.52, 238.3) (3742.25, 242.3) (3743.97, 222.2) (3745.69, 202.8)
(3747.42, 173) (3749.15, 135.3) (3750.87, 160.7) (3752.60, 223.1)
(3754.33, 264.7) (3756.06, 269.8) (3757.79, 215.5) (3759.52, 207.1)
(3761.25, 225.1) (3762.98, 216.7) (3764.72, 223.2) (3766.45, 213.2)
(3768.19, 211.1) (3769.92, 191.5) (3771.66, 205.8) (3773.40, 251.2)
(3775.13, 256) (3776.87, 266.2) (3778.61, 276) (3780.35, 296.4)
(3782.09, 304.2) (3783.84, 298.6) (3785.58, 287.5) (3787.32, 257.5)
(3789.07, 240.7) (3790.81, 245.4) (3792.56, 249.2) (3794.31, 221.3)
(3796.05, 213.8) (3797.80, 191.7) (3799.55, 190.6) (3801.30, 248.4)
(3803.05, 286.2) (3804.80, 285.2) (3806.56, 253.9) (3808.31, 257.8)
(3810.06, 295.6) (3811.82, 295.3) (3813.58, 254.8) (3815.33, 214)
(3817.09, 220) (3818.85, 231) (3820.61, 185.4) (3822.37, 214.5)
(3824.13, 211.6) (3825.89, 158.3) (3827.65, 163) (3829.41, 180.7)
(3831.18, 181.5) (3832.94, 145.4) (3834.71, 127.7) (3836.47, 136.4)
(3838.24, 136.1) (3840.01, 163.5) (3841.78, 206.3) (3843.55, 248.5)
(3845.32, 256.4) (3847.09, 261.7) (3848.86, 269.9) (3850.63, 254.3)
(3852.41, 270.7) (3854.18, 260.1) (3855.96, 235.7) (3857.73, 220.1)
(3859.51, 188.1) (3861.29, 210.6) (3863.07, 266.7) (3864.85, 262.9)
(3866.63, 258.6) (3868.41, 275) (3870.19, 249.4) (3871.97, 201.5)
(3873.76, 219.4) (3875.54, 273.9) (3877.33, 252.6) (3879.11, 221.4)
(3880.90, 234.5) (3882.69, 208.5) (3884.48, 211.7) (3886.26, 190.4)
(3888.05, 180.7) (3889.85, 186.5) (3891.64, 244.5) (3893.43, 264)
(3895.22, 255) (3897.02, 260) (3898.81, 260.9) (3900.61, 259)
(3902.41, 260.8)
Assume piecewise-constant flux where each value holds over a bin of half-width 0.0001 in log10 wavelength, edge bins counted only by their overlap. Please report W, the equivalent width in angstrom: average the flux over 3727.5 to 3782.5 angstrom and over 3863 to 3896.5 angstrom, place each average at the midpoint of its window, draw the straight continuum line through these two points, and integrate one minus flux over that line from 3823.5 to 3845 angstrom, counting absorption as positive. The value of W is 5.2 angstrom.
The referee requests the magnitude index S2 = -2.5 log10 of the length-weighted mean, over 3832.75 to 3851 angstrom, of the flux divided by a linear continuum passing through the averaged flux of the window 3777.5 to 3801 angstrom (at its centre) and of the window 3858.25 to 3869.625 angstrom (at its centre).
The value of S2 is 0.22 mag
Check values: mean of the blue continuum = 252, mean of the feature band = 201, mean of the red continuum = 243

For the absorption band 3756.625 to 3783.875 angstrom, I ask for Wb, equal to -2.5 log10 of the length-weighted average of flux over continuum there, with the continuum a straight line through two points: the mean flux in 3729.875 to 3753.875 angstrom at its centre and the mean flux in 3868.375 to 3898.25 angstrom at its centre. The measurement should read -0.18 mag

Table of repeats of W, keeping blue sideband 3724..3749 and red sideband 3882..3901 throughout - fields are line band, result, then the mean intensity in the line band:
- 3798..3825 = -3.2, 242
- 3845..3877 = -3.2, 246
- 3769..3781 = -2.2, 248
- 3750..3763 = -1.0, 223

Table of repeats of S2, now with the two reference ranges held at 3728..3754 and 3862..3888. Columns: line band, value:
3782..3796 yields -0.22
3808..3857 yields 0.04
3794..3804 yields -0.06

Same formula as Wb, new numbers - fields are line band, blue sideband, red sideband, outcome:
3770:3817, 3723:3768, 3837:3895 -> -0.17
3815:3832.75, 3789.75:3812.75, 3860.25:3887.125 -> 0.26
